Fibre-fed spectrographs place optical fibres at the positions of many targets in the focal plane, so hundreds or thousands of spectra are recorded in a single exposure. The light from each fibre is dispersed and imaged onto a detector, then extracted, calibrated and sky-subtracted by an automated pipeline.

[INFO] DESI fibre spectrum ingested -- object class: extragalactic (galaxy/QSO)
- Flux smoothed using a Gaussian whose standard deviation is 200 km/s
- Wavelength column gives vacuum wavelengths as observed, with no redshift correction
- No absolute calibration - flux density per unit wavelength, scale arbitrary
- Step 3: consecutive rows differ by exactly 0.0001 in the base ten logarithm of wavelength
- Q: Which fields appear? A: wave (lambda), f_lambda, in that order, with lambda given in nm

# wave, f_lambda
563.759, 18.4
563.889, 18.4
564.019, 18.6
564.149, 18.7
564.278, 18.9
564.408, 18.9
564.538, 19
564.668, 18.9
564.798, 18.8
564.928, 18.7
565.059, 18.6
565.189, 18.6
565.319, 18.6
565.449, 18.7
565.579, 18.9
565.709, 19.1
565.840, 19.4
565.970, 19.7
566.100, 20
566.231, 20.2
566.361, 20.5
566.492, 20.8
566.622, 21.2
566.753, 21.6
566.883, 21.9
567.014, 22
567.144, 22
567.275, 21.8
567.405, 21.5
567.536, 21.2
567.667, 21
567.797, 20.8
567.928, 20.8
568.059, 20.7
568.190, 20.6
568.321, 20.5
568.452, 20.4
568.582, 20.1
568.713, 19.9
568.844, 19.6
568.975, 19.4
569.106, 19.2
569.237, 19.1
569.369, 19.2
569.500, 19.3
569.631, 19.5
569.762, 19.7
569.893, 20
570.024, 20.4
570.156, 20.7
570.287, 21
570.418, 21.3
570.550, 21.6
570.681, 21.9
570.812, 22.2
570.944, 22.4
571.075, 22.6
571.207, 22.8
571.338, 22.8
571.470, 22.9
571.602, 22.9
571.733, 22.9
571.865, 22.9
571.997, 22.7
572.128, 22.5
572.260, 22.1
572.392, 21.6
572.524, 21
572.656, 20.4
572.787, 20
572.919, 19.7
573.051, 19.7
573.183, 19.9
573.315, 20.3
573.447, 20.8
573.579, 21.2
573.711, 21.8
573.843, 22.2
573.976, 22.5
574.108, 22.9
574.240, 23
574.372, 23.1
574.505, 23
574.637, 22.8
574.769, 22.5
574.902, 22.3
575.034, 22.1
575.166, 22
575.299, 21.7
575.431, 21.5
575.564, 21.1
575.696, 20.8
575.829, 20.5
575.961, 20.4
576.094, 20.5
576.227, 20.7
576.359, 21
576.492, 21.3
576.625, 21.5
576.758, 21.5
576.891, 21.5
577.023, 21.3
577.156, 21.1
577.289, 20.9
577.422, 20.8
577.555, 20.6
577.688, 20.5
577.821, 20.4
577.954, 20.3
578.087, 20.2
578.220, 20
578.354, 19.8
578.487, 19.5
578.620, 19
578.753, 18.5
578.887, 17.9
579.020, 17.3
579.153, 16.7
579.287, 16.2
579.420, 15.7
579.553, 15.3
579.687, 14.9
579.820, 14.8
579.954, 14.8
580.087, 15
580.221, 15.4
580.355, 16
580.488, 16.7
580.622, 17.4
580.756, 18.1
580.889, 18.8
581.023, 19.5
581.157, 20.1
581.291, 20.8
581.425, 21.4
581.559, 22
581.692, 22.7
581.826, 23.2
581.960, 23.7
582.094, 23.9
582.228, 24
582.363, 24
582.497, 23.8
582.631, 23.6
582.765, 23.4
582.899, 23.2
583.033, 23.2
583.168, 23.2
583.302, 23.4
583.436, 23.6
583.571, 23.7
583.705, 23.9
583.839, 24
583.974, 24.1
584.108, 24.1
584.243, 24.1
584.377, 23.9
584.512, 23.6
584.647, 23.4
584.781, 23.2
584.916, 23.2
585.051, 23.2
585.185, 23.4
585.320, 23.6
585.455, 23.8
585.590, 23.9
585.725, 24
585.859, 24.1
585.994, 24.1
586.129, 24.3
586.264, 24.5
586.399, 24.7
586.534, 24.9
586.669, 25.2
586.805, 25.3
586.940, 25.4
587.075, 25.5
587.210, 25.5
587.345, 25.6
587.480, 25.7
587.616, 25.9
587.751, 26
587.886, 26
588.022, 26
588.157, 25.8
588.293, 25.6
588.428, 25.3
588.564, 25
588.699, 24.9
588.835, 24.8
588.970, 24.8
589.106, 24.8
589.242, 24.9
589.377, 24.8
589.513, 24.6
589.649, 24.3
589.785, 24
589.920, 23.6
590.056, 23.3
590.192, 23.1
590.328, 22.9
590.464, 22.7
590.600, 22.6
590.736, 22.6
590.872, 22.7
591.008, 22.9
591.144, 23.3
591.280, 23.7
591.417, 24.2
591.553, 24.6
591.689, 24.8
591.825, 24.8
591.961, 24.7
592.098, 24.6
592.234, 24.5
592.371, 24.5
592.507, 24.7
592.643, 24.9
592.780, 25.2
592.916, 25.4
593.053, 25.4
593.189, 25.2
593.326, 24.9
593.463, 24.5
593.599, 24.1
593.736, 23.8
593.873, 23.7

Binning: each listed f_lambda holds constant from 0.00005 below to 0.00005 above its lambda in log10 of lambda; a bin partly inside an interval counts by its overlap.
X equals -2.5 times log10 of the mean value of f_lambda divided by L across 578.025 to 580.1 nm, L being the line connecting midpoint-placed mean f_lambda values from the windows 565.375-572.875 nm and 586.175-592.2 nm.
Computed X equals 0.30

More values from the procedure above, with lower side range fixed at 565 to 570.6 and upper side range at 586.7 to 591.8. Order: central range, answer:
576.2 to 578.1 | 0.06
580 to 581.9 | 0.20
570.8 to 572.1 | -0.09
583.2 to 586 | -0.01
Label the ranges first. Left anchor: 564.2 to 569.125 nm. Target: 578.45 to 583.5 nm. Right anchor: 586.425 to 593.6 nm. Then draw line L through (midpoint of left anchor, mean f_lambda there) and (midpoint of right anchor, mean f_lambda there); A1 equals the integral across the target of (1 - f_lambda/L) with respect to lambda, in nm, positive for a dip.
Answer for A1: 0.69 nm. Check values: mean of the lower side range 20.1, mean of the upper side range 24.6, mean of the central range 19.8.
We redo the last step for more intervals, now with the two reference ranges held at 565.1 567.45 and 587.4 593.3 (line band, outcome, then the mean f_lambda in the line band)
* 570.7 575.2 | -0.10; 22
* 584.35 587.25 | -0.06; 24.2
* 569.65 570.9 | 0.01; 21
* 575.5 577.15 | 0.08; 21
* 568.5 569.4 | 0.06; 19.5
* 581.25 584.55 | -0.02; 23.4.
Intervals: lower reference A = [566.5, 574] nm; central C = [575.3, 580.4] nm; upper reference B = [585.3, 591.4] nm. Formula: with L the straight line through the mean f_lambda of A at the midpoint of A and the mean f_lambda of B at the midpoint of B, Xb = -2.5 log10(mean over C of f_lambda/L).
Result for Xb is 0.18 mag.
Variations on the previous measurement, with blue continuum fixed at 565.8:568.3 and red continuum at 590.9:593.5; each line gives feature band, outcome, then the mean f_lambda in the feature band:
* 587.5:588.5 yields -0.08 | 25.8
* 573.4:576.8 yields 0.02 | 21.7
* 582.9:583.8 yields -0.01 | 23.5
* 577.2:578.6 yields 0.11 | 20.3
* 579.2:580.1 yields 0.43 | 15.3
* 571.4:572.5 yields -0.04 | 22.5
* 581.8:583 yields -0.02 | 23.6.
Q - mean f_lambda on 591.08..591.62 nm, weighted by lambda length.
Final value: 23.9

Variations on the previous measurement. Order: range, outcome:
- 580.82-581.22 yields 19.5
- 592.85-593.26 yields 25.3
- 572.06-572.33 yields 22.3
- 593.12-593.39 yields 25.1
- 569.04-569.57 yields 19.2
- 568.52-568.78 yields 20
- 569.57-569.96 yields 19.8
